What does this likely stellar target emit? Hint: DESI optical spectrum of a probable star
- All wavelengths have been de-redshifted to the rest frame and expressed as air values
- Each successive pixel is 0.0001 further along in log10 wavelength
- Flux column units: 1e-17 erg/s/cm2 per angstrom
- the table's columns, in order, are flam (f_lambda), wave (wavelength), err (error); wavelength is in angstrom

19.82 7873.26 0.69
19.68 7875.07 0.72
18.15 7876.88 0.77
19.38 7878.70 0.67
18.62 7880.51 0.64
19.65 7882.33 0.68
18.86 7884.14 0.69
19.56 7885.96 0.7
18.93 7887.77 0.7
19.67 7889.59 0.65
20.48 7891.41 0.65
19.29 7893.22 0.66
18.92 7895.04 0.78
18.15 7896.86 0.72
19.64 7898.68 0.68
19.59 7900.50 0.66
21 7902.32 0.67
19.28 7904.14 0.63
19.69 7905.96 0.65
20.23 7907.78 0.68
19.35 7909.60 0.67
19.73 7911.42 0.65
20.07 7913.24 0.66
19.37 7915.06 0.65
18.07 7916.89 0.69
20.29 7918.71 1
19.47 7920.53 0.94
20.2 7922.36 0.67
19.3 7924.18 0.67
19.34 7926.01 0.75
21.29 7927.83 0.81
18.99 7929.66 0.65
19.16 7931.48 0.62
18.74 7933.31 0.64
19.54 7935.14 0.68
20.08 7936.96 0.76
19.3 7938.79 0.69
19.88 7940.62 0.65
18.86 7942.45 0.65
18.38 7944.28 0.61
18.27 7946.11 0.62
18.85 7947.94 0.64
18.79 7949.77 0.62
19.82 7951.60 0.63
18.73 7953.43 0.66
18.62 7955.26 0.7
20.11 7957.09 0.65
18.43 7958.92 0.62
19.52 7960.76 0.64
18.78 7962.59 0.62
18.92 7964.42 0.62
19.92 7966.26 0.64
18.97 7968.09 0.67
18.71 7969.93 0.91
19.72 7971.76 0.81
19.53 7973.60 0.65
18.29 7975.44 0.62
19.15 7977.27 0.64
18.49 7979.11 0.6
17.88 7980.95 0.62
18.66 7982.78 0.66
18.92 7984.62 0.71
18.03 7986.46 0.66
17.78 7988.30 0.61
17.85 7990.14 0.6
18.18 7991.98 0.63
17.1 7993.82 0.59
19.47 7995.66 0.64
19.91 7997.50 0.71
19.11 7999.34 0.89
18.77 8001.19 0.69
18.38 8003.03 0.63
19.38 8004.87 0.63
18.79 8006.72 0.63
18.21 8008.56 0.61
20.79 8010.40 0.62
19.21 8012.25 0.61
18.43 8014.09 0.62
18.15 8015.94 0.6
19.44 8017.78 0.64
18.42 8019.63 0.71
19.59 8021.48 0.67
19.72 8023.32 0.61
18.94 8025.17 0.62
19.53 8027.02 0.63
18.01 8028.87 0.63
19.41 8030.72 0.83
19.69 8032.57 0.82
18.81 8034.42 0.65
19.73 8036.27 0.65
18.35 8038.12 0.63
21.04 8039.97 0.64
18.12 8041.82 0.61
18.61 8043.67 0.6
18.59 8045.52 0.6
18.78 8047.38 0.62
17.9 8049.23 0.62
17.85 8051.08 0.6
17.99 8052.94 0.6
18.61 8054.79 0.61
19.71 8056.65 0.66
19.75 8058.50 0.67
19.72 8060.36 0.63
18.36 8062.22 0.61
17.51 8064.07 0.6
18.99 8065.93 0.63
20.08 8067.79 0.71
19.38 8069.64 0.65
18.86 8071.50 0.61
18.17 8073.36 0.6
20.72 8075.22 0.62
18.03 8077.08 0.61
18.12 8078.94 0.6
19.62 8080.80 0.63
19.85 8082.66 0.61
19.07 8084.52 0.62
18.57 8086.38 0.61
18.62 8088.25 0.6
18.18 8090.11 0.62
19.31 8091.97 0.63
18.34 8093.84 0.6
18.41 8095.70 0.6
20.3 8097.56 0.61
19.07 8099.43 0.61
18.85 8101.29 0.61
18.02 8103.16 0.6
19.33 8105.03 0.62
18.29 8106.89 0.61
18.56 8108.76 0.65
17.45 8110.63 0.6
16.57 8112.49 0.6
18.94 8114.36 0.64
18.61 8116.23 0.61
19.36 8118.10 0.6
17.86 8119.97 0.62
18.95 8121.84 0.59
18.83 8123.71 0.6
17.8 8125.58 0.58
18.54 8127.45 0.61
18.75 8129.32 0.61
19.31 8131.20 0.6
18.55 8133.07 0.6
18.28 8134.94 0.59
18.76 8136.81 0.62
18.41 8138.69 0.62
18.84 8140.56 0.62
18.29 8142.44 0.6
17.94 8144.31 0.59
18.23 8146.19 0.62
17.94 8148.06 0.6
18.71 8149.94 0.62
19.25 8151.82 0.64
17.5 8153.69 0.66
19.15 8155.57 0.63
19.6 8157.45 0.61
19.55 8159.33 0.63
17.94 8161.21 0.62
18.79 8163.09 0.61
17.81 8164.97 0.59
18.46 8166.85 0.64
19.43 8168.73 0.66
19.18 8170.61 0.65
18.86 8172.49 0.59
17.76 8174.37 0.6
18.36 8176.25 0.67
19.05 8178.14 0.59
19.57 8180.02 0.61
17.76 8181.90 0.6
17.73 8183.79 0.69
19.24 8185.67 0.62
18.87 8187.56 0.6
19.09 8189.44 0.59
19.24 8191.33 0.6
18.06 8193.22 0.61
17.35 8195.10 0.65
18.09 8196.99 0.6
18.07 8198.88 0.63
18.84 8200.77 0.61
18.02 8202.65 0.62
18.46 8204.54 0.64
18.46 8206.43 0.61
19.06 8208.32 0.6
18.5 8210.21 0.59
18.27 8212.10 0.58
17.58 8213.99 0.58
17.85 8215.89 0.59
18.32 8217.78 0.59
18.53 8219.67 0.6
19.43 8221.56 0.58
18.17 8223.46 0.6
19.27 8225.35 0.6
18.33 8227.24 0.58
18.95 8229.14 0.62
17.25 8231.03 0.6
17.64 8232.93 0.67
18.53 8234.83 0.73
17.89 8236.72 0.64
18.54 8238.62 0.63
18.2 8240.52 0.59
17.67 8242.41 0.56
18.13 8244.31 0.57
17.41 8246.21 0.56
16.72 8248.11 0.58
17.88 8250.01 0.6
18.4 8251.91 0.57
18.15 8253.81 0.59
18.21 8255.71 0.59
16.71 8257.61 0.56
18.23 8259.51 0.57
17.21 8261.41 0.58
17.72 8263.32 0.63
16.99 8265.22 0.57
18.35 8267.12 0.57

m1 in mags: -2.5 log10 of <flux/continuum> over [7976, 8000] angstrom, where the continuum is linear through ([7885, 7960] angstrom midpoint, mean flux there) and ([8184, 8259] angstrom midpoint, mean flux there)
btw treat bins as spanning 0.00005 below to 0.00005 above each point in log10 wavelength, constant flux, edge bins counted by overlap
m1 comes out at 0.037 mag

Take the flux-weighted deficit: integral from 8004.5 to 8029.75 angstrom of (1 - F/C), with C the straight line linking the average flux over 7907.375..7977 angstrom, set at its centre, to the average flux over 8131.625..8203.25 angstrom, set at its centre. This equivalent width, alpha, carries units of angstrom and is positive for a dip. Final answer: 0.02 angstrom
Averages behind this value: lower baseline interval 19.3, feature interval 19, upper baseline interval 18.6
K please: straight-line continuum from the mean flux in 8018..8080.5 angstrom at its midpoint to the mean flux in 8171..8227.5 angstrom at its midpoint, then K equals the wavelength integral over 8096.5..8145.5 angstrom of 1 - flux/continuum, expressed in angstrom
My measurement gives 0.5 angstrom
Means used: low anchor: 19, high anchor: 18.5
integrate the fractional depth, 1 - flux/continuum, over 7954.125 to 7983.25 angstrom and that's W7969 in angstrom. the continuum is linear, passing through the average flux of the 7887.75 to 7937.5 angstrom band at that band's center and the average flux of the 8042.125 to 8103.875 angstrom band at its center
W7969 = 0.5 angstrom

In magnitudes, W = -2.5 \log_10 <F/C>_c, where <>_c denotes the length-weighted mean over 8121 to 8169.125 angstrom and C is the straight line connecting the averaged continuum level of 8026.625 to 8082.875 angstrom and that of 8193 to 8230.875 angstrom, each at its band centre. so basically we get 0.00 mag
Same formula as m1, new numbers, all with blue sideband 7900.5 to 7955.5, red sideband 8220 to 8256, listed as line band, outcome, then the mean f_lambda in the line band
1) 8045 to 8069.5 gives 0.01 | 18.8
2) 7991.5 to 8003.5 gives 0.02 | 18.7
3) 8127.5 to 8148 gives 0.00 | 18.5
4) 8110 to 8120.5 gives 0.03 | 18.2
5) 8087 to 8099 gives -0.01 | 18.9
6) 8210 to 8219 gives 0.01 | 18.1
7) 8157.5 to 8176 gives -0.01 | 18.7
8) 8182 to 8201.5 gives 0.00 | 18.4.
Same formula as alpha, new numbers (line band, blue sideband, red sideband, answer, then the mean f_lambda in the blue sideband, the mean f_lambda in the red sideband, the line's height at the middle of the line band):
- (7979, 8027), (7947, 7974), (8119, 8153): 0.57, 19.2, 18.5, 19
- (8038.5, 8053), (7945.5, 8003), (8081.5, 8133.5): 0.07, 18.8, 18.7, 18.7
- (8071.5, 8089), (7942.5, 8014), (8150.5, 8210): -0.23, 18.8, 18.6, 18.7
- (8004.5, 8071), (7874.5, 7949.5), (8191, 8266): -0.37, 19.4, 18.1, 18.9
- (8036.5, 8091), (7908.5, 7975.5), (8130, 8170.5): 0.06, 19.3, 18.6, 18.9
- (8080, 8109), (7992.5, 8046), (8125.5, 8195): -0.16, 19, 18.6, 18.8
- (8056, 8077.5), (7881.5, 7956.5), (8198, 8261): -0.35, 19.4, 18.2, 18.8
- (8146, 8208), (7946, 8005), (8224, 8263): -1.33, 18.8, 18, 18.2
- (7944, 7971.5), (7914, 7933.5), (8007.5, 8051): 0.46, 19.5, 19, 19.3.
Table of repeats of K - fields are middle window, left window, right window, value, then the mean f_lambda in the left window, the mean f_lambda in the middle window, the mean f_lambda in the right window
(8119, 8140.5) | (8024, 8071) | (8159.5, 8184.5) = 0.14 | 18.9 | 18.6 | 18.6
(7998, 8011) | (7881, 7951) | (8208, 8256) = 0.02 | 19.4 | 19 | 18.2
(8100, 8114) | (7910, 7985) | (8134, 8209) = 0.40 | 19.2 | 18.2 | 18.5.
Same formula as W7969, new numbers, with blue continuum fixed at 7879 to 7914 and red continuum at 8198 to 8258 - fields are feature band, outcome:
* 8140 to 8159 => -0.08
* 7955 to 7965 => 0.08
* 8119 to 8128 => 0.10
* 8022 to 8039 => -0.15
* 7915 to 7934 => -0.09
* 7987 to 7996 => 0.54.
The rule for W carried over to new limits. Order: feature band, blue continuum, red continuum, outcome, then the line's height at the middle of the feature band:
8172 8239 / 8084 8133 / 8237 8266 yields -0.02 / 18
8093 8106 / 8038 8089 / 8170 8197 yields -0.01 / 18.8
